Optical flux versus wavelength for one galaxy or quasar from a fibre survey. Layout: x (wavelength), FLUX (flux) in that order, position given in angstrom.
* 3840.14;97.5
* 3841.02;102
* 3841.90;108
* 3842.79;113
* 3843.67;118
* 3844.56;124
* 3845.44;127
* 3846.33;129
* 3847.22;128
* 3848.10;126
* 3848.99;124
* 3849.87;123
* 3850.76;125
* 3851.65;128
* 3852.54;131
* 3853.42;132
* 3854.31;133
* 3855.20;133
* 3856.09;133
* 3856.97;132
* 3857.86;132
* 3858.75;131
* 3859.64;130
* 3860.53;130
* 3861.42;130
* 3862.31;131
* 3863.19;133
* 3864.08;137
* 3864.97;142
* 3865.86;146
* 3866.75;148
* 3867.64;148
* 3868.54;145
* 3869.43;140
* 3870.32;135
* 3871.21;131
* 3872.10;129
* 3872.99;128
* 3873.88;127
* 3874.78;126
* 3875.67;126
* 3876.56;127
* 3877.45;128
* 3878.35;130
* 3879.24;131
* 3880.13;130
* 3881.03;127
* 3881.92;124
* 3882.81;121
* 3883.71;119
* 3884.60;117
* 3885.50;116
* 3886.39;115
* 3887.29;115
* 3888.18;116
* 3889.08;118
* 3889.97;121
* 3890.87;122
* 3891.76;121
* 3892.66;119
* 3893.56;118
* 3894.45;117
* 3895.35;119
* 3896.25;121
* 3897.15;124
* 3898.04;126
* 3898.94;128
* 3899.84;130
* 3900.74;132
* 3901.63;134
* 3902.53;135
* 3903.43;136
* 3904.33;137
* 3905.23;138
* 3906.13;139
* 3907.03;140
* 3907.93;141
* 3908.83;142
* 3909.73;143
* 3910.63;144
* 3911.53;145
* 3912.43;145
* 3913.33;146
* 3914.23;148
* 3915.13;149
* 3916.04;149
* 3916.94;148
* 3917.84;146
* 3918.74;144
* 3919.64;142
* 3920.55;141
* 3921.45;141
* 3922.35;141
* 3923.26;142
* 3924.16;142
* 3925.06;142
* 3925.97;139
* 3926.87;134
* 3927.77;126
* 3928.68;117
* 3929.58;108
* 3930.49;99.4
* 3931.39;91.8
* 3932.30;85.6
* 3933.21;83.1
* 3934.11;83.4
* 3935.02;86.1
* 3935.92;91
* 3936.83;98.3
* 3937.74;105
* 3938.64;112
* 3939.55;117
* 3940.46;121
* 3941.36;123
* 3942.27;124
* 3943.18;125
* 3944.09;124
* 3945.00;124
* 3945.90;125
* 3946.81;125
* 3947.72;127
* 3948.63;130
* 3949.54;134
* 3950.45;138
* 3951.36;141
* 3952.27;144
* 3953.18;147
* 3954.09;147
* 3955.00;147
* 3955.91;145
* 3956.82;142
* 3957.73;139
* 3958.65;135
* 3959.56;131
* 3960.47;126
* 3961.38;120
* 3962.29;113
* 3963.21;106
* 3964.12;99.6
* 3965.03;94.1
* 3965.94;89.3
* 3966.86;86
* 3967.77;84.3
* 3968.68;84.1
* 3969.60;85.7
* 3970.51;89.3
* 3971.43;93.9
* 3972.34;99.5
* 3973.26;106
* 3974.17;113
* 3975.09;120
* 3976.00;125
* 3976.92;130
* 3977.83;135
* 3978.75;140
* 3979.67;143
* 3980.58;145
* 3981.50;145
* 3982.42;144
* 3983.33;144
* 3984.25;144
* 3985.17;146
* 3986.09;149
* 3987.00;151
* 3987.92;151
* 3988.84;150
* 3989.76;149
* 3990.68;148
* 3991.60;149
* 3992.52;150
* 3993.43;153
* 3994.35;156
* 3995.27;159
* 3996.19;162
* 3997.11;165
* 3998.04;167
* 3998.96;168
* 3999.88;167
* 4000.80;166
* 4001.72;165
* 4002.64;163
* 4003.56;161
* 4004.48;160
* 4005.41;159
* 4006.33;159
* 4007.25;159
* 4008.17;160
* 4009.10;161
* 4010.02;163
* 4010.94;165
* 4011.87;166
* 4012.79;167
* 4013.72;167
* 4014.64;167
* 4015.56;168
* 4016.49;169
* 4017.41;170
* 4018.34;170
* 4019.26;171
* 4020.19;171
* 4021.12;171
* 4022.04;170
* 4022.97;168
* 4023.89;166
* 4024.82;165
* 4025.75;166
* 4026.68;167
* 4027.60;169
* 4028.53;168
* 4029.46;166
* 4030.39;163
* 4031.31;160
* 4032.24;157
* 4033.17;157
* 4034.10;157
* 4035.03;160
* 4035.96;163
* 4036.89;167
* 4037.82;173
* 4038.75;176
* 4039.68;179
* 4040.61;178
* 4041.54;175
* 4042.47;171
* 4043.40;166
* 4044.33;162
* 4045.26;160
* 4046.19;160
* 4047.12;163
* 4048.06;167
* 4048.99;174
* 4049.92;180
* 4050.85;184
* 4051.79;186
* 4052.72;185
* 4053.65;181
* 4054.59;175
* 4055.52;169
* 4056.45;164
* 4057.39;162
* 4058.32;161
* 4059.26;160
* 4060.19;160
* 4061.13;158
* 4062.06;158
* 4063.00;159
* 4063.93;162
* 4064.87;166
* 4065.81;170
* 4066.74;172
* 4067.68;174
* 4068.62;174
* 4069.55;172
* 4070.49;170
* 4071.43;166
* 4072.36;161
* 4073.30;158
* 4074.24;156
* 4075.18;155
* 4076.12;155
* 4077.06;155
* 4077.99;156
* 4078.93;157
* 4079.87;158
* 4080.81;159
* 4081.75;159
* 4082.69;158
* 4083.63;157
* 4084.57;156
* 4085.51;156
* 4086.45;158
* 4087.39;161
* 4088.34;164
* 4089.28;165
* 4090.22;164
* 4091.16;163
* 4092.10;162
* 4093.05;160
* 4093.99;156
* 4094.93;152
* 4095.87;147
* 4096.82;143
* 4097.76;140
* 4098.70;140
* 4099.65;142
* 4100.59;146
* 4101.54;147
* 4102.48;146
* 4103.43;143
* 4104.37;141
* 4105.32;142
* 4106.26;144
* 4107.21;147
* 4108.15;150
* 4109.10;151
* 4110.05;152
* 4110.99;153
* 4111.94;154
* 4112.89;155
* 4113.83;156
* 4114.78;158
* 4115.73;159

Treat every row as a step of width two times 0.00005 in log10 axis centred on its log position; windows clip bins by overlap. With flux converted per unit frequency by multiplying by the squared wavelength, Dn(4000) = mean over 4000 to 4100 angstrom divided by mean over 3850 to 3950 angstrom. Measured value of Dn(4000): 1.4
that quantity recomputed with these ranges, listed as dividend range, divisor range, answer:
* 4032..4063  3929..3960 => 1.47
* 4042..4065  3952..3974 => 1.53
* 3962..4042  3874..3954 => 1.23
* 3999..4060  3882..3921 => 1.35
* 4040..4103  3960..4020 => 1.19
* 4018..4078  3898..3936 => 1.36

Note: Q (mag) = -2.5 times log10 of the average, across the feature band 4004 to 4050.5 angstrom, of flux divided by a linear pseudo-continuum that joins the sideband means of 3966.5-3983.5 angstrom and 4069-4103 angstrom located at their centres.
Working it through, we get -0.23 mag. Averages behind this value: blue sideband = 116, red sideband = 156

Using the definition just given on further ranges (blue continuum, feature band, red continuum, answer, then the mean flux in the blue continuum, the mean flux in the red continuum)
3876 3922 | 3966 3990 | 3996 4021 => 0.247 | 132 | 165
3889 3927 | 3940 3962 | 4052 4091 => 0.083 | 136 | 163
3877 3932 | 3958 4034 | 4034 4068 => 0.065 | 130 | 169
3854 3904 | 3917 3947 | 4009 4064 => 0.178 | 128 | 167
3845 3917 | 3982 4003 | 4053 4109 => -0.065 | 131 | 158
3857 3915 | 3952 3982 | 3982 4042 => 0.253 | 131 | 162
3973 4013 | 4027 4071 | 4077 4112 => -0.108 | 151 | 153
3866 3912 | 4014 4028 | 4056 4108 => -0.140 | 129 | 157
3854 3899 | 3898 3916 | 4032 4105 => -0.048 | 128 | 162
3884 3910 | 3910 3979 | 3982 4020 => 0.153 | 127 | 159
